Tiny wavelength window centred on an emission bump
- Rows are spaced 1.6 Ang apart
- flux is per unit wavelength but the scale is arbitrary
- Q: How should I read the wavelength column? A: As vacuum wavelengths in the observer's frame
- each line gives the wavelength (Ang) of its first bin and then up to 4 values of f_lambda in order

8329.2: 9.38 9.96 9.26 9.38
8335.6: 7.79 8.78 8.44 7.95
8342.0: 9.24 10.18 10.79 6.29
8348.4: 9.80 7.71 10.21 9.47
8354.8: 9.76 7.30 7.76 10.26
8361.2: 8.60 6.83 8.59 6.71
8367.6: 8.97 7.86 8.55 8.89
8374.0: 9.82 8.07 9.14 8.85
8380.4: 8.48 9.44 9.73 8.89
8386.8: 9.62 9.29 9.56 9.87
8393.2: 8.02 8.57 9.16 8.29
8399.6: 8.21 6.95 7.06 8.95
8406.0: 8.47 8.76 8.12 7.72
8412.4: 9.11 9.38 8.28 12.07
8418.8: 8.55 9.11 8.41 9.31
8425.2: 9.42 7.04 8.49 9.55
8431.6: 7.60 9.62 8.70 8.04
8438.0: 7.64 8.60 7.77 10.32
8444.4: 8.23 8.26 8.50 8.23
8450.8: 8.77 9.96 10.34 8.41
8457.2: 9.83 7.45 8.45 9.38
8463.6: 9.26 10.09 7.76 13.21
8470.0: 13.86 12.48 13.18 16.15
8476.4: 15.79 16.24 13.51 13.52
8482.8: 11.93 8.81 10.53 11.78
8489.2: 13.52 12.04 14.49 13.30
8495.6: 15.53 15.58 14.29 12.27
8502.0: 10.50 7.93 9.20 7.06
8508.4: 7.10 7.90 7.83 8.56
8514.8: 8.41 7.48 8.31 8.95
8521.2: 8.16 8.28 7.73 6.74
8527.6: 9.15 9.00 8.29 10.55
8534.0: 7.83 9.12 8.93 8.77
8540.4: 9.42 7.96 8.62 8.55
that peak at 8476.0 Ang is [S II]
